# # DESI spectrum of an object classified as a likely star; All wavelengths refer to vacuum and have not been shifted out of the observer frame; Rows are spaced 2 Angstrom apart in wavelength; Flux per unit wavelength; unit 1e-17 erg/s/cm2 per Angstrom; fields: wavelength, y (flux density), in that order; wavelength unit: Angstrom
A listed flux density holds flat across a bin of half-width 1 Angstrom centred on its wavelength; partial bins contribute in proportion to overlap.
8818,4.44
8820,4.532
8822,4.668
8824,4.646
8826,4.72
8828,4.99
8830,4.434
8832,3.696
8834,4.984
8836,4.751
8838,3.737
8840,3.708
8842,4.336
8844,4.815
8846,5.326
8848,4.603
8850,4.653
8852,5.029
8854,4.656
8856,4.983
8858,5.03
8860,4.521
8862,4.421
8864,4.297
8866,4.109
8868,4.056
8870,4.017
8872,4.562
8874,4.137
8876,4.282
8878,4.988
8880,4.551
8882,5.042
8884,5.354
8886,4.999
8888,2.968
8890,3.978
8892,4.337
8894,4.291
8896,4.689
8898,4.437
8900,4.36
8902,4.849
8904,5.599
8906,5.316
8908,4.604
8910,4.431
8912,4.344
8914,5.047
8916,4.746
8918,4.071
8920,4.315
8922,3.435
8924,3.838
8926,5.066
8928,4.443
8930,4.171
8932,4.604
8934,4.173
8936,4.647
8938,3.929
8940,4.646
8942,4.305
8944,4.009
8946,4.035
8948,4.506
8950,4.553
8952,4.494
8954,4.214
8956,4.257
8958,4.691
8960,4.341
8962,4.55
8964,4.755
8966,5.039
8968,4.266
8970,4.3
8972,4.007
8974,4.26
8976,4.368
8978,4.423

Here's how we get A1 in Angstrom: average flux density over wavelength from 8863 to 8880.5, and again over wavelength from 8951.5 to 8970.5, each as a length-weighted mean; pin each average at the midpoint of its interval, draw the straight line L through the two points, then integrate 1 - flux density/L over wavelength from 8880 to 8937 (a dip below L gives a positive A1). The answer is -1.43 Angstrom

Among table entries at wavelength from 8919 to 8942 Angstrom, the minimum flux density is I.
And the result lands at 3.435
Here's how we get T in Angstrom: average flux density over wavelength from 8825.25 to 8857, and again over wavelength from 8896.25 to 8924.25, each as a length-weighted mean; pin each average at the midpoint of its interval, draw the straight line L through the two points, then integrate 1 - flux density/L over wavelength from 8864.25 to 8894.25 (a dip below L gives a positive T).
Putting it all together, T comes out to 1.2 Angstrom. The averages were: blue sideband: 4.59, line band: 4.38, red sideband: 4.55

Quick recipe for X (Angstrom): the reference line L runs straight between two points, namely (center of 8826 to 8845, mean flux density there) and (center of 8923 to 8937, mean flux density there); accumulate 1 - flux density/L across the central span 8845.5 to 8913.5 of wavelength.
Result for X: -2.6 Angstrom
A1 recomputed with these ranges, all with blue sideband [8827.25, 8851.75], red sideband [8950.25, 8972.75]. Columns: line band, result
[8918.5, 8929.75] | 0.66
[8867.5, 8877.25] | 0.56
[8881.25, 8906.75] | -0.76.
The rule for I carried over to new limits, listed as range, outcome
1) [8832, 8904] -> 2.968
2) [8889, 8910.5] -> 3.978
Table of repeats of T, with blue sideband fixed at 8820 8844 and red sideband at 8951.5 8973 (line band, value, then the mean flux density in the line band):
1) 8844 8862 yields -1.53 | 4.82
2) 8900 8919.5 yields -1.31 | 4.75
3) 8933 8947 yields 0.62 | 4.25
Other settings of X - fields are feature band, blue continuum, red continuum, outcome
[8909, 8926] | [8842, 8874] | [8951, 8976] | 0.6 Angstrom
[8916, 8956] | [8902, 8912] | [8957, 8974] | 3.4 Angstrom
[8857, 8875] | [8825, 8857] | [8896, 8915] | 1.2 Angstrom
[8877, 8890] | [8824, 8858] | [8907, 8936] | -0.3 Angstrom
